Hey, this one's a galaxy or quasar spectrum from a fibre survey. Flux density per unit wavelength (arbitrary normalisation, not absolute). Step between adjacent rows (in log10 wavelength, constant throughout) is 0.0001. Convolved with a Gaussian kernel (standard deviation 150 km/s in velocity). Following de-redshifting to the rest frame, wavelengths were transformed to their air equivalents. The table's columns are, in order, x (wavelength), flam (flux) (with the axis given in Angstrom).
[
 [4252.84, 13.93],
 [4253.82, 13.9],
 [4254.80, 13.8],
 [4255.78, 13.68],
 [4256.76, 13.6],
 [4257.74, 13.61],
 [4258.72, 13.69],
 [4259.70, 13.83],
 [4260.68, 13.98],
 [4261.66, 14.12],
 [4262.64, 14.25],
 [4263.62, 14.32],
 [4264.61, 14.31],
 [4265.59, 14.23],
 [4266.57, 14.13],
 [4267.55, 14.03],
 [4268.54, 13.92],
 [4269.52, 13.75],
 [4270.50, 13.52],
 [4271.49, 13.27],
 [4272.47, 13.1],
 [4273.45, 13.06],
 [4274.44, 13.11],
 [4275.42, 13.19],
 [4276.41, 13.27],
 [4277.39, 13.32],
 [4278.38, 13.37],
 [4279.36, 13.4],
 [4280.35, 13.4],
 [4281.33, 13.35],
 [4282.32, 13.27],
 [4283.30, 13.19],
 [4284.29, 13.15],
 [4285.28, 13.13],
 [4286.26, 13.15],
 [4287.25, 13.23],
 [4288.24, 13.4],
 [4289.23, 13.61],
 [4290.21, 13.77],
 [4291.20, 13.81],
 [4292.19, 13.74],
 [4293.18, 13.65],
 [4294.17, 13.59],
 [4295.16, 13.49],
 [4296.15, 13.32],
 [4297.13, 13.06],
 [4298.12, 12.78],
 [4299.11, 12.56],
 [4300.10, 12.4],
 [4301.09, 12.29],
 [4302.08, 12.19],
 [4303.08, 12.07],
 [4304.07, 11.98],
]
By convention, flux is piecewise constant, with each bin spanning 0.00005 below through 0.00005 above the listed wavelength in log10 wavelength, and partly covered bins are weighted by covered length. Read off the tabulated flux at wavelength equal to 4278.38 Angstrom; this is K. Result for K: 13.37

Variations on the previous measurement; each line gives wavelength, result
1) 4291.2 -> 13.81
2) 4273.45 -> 13.06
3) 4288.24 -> 13.4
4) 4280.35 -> 13.4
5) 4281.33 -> 13.35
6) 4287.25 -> 13.23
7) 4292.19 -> 13.74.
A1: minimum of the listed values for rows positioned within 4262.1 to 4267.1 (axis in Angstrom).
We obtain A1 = 14.13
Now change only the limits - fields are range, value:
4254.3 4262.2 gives 13.6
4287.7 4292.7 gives 13.4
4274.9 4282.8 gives 13.19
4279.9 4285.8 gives 13.13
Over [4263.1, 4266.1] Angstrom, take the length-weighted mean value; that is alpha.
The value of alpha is 14.3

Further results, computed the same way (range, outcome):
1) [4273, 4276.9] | 13.1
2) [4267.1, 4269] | 13.9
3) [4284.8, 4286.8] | 13.2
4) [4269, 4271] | 13.6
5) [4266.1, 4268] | 14.1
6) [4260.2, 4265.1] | 14.2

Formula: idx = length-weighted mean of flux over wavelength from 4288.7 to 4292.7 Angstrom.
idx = 13.7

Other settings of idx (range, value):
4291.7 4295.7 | 13.6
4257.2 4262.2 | 13.9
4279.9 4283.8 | 13.3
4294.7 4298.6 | 13.2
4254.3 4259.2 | 13.7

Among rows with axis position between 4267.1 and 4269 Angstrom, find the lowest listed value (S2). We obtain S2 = 13.92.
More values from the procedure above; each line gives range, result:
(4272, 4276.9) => 13.06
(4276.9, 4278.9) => 13.32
